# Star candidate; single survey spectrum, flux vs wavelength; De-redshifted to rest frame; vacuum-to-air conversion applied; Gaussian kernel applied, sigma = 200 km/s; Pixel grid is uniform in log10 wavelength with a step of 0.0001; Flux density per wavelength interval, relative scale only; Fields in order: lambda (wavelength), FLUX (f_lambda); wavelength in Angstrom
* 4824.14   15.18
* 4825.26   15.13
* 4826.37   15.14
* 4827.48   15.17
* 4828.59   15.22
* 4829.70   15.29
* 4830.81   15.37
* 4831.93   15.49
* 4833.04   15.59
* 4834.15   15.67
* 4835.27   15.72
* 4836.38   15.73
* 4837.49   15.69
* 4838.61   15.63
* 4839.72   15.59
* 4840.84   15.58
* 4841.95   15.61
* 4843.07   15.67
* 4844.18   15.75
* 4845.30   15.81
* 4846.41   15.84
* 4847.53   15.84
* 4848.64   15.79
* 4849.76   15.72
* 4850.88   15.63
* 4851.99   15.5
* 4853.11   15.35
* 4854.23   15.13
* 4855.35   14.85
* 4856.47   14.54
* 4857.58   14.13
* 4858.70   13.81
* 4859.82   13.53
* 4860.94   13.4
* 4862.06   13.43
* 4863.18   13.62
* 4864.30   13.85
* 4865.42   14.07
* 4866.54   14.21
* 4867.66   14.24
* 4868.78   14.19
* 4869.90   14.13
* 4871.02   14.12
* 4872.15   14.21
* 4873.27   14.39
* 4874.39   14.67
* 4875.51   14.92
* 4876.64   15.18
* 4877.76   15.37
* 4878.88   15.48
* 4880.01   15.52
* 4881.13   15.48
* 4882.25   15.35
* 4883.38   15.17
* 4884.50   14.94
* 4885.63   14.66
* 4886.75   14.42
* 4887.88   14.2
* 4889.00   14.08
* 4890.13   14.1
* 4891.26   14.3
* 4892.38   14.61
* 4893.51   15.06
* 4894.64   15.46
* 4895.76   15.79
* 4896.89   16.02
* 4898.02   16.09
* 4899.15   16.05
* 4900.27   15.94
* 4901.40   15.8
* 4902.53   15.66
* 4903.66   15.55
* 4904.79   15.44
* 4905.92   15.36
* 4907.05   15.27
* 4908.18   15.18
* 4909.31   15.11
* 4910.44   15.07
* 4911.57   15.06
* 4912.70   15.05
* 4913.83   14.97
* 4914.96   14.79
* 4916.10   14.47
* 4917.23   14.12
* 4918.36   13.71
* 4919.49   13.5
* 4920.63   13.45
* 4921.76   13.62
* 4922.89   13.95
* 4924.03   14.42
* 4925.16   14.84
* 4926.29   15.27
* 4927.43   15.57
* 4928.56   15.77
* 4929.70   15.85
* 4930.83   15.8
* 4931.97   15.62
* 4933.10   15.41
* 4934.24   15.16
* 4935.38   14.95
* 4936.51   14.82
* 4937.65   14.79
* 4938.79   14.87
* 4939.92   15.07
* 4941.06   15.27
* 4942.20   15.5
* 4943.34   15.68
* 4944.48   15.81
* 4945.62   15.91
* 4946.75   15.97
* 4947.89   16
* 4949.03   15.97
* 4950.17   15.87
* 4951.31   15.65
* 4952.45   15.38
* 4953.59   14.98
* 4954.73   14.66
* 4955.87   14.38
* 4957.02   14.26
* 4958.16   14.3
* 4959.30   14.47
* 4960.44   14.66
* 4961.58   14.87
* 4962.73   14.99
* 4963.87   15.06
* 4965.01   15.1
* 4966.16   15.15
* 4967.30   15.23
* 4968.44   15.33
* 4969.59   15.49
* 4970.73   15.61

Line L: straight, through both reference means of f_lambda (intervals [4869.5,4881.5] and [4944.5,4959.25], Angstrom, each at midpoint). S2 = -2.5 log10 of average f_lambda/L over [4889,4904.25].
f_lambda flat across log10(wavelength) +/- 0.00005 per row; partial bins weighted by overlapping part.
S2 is -0.03 mag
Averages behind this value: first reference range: 14.9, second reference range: 15.3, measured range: 15.4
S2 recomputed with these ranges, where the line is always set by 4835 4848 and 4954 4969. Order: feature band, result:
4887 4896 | 0.05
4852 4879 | 0.08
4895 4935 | 0.00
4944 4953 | -0.07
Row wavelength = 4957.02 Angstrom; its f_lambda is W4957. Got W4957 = 14.26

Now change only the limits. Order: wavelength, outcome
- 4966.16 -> 15.15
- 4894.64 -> 15.46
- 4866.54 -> 14.21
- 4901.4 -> 15.8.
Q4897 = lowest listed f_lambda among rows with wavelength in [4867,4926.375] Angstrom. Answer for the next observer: 13.45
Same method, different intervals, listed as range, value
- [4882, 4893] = 14.08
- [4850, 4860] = 13.53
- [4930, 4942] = 14.79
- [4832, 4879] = 13.4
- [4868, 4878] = 14.12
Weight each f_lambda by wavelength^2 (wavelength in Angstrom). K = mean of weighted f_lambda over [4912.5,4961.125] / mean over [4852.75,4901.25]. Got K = 1.04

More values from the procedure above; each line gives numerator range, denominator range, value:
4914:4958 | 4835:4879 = 1.04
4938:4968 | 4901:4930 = 1.04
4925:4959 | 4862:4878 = 1.10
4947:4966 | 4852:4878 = 1.09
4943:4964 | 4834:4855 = 1.02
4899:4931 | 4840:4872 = 1.04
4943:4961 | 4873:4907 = 1.03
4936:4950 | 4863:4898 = 1.08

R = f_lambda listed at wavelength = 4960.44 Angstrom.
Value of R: 14.66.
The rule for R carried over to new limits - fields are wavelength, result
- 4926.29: 15.27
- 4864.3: 13.85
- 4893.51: 15.06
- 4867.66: 14.24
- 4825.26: 15.13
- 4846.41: 15.84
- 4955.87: 14.38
